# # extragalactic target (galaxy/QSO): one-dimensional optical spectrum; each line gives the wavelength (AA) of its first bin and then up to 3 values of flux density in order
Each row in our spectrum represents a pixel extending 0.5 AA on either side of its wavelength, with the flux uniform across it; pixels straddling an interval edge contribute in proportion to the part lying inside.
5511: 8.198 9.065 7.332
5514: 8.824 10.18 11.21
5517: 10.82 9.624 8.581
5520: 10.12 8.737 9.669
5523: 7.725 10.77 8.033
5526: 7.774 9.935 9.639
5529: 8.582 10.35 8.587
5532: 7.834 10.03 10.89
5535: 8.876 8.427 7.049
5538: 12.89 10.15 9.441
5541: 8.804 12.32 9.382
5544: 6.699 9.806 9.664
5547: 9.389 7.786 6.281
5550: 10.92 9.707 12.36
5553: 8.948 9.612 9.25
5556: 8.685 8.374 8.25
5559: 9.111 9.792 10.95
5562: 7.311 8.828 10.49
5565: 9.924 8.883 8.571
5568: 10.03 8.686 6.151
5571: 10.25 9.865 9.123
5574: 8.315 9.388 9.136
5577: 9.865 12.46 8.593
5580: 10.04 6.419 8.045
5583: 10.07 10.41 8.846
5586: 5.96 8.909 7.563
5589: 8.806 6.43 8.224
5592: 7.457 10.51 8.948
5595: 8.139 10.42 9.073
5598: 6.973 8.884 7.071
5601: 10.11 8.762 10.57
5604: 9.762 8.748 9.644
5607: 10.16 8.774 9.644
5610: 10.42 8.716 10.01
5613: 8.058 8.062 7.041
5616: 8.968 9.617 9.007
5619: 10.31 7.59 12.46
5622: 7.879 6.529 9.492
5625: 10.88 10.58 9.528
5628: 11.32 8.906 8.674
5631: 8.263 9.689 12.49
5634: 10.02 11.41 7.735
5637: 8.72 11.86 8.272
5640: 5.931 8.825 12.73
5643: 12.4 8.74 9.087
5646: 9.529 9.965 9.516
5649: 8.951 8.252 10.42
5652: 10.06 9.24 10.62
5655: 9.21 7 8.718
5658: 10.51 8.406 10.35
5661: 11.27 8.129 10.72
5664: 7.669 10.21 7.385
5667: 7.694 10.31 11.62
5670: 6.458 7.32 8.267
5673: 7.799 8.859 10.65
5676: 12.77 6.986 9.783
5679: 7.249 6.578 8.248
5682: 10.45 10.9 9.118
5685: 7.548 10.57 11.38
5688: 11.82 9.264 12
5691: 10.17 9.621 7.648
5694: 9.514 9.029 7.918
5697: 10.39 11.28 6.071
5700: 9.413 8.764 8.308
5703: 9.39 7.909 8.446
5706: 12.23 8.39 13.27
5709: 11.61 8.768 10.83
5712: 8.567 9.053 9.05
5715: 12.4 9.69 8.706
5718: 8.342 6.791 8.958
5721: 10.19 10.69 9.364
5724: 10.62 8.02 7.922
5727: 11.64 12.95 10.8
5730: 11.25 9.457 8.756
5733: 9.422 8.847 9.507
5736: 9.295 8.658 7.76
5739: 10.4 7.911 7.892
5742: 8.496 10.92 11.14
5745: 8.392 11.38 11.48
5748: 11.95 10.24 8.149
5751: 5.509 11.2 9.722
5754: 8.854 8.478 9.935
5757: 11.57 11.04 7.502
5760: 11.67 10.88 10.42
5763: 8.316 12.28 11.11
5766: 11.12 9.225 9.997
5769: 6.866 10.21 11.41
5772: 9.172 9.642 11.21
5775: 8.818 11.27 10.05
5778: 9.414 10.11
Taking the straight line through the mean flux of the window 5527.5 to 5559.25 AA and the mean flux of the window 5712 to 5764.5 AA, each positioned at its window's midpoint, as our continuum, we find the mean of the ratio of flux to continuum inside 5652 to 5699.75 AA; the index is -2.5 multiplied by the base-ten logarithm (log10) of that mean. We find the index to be 0.035 mag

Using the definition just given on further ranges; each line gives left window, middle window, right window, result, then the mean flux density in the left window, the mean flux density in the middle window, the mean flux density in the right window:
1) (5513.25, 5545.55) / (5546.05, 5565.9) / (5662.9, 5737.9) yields 0.018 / 9.41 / 9.26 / 9.42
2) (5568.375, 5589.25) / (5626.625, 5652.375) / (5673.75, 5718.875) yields -0.051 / 8.91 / 9.66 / 9.51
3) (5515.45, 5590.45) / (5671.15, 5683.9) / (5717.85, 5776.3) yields 0.064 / 9.19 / 9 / 9.75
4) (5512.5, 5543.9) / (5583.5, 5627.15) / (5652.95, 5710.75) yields 0.050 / 9.4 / 8.95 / 9.34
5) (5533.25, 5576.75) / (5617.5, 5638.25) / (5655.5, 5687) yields -0.060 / 9.28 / 9.66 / 9.06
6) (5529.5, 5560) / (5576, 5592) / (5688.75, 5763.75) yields 0.086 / 9.34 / 8.68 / 9.62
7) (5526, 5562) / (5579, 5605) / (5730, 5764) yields 0.090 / 9.34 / 8.66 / 9.62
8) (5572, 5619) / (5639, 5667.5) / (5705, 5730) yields 0.011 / 8.94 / 9.32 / 9.95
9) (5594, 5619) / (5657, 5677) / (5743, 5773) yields 0.024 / 9.05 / 9.21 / 9.98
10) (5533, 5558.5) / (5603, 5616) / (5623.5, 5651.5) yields 0.055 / 9.37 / 9.14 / 9.72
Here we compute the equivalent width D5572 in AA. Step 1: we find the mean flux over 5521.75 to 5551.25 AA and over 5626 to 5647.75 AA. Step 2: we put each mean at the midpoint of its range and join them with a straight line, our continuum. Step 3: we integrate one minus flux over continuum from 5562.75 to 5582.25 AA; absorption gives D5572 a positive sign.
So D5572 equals 0.5 AA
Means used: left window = 9.24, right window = 9.74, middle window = 9.17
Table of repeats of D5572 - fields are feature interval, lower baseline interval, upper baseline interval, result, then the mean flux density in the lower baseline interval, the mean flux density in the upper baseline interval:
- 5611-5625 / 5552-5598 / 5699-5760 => 0.35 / 8.97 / 9.59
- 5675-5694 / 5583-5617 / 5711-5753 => -0.58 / 8.82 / 9.57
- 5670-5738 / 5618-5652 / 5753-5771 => 2.57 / 9.6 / 10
